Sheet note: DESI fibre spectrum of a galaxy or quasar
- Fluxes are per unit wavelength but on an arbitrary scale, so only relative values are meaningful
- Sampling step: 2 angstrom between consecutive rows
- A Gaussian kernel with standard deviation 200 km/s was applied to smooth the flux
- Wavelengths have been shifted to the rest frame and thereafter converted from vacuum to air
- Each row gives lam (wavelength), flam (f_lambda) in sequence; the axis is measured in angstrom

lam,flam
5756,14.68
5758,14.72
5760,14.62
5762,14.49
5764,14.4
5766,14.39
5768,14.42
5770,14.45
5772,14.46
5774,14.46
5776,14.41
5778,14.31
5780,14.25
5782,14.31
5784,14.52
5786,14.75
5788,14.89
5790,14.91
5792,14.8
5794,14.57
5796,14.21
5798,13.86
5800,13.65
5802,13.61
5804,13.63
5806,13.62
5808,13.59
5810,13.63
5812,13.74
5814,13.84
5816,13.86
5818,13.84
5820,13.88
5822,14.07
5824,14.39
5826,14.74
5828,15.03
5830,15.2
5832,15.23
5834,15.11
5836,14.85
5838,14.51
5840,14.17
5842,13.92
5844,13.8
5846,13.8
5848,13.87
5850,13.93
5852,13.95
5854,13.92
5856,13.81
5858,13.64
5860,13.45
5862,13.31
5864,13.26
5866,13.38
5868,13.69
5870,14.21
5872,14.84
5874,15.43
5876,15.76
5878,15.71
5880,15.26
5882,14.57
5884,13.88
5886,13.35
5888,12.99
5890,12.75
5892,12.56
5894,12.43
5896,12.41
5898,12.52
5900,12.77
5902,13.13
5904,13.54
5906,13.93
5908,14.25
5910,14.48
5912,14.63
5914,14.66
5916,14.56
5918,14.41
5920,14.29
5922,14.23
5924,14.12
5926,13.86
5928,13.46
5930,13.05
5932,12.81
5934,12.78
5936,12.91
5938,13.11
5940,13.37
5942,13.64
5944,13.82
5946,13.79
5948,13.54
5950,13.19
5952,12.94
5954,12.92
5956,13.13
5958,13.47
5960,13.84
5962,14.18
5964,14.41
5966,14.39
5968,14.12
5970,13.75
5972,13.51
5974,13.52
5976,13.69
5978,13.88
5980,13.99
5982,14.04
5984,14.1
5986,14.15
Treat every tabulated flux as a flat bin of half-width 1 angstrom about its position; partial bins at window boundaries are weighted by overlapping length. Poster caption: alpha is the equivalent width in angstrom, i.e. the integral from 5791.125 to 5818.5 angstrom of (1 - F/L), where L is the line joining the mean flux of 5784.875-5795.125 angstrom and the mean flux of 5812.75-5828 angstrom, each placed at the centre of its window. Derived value 1.1 angstrom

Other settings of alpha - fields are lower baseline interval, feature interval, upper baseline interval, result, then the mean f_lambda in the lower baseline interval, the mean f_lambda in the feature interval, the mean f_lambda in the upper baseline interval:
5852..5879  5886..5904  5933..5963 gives 1.4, 14.2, 12.8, 13.4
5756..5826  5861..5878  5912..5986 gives -0.4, 14.2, 14.3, 13.7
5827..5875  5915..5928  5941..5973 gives -0.3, 14.2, 14.2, 13.7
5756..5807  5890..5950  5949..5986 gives 1.6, 14.4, 13.5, 13.7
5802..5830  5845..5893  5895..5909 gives -1.6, 14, 14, 13.2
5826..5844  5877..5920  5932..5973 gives 0.9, 14.7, 13.8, 13.5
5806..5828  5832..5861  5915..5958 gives -0.5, 14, 14.1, 13.5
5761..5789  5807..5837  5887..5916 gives -0.6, 14.5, 14.3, 13.4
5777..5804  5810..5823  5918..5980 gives 0.3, 14.3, 13.9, 13.6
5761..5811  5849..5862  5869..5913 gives 0.2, 14.3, 13.7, 13.9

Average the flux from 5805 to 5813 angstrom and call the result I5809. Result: 13.6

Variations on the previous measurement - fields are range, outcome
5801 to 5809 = 13.6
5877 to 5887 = 14.6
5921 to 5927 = 14.1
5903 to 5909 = 13.9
